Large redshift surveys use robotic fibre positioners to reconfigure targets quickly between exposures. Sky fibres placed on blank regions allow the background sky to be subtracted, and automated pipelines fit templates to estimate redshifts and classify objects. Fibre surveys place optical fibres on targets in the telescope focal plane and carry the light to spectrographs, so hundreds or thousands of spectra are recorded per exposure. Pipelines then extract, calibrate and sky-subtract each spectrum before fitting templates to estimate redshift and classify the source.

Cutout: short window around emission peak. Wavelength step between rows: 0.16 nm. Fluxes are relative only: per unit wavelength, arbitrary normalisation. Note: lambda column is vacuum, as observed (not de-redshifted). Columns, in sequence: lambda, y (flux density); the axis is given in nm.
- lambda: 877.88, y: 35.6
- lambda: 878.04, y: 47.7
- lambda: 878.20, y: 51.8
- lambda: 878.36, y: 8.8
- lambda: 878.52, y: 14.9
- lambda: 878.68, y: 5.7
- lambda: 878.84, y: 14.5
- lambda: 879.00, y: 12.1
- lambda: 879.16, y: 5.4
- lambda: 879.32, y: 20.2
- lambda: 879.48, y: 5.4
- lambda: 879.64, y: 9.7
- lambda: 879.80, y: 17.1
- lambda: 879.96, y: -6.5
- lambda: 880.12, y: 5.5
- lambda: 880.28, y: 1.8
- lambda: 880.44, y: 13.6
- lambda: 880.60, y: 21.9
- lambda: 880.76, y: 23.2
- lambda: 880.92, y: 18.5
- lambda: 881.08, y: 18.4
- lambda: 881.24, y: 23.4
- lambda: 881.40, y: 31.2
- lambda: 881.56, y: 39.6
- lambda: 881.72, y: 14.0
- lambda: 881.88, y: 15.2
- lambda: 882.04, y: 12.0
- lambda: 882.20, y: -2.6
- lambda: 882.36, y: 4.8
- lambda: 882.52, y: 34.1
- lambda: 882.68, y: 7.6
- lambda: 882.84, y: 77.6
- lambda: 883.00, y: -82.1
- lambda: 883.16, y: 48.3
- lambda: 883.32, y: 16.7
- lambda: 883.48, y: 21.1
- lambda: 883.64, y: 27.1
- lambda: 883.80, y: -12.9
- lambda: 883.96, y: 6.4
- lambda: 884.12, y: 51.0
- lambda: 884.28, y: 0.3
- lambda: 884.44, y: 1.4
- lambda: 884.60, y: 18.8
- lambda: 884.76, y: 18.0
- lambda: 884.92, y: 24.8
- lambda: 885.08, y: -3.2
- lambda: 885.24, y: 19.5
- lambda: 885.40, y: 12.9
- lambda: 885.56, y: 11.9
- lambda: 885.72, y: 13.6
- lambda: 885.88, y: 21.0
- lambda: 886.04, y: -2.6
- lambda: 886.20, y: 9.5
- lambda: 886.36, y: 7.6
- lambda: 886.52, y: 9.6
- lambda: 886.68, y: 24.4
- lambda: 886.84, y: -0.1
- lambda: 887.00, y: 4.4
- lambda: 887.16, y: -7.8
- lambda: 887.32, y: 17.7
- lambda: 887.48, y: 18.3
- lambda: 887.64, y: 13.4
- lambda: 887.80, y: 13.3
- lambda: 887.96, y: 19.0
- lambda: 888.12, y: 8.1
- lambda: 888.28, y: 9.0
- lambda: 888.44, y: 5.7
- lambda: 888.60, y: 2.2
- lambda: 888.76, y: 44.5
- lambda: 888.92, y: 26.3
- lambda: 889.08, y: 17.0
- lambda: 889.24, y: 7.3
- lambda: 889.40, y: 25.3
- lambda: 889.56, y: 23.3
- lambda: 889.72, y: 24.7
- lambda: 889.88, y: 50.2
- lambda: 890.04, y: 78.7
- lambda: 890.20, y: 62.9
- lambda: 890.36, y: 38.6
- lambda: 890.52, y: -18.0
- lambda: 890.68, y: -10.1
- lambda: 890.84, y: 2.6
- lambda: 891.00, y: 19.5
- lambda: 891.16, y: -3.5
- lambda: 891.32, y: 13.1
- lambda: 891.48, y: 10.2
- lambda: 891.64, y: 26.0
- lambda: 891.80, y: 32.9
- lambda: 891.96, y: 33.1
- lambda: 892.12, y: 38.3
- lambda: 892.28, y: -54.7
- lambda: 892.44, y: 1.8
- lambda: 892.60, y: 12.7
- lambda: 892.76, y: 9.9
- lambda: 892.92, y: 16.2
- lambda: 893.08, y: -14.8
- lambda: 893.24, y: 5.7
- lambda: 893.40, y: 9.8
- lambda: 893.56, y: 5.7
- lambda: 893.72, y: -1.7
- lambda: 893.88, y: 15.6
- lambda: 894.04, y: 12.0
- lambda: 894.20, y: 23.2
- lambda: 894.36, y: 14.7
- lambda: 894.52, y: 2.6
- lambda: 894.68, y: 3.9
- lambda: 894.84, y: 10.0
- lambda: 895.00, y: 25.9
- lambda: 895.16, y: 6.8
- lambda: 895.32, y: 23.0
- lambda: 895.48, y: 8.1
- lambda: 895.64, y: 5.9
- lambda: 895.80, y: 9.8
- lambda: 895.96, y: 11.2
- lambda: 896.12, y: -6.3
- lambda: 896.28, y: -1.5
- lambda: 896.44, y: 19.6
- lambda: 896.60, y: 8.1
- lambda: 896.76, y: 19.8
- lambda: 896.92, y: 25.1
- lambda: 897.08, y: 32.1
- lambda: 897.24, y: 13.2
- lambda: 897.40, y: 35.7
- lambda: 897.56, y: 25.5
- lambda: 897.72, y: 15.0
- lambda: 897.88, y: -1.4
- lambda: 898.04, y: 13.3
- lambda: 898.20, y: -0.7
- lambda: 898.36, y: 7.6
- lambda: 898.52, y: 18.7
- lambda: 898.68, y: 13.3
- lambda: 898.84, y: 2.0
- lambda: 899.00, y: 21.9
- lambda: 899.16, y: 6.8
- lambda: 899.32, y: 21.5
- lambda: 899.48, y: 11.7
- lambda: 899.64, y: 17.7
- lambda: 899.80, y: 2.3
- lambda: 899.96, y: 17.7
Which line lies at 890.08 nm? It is [O III]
